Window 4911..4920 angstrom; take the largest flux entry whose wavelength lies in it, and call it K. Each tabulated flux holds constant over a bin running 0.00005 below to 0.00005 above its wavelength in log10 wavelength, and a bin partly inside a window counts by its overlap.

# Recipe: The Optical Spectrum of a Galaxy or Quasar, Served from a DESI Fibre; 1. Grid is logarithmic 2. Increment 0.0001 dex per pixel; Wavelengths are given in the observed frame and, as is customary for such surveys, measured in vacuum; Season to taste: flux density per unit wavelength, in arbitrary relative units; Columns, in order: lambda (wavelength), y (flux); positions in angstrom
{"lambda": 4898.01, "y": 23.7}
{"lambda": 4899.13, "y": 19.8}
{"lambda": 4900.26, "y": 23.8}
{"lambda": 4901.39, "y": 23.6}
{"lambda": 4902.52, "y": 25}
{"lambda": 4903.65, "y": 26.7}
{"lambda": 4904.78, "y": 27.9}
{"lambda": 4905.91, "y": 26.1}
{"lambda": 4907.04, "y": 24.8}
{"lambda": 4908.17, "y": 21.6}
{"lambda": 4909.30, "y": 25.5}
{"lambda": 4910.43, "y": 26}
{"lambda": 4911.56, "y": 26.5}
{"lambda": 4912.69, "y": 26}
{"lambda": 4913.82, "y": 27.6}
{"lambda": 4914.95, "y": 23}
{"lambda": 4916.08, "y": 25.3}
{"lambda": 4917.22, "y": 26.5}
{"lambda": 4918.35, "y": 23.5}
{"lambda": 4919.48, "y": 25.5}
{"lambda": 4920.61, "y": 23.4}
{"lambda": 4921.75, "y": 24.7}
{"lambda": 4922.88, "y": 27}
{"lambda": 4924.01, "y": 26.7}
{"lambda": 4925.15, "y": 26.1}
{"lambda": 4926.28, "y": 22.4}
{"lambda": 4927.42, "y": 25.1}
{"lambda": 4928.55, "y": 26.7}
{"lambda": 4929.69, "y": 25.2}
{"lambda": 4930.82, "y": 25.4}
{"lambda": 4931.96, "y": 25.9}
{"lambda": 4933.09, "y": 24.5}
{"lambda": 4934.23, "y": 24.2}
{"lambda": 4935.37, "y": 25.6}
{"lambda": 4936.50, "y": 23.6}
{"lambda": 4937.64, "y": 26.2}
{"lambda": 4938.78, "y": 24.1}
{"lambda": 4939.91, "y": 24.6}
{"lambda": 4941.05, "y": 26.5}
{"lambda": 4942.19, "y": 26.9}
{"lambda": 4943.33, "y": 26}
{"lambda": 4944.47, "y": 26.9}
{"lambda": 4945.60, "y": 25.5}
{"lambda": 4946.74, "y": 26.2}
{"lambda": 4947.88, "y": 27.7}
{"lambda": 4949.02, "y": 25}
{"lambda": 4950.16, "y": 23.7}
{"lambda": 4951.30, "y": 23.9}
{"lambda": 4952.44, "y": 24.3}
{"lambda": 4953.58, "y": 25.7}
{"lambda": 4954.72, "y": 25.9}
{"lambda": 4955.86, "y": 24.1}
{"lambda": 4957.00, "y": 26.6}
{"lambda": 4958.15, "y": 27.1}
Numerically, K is 27.6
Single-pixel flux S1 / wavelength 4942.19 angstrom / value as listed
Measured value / 26.9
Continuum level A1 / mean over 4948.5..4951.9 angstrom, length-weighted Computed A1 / 24.2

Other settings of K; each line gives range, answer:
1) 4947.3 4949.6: 27.7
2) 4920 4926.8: 27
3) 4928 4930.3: 26.7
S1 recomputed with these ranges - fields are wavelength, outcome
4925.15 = 26.1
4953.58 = 25.7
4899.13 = 19.8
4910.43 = 26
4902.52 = 25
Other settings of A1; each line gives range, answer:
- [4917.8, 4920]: 24.5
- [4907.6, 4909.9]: 23.6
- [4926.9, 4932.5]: 25.7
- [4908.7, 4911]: 25.7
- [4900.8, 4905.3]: 25.7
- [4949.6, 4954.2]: 24.4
